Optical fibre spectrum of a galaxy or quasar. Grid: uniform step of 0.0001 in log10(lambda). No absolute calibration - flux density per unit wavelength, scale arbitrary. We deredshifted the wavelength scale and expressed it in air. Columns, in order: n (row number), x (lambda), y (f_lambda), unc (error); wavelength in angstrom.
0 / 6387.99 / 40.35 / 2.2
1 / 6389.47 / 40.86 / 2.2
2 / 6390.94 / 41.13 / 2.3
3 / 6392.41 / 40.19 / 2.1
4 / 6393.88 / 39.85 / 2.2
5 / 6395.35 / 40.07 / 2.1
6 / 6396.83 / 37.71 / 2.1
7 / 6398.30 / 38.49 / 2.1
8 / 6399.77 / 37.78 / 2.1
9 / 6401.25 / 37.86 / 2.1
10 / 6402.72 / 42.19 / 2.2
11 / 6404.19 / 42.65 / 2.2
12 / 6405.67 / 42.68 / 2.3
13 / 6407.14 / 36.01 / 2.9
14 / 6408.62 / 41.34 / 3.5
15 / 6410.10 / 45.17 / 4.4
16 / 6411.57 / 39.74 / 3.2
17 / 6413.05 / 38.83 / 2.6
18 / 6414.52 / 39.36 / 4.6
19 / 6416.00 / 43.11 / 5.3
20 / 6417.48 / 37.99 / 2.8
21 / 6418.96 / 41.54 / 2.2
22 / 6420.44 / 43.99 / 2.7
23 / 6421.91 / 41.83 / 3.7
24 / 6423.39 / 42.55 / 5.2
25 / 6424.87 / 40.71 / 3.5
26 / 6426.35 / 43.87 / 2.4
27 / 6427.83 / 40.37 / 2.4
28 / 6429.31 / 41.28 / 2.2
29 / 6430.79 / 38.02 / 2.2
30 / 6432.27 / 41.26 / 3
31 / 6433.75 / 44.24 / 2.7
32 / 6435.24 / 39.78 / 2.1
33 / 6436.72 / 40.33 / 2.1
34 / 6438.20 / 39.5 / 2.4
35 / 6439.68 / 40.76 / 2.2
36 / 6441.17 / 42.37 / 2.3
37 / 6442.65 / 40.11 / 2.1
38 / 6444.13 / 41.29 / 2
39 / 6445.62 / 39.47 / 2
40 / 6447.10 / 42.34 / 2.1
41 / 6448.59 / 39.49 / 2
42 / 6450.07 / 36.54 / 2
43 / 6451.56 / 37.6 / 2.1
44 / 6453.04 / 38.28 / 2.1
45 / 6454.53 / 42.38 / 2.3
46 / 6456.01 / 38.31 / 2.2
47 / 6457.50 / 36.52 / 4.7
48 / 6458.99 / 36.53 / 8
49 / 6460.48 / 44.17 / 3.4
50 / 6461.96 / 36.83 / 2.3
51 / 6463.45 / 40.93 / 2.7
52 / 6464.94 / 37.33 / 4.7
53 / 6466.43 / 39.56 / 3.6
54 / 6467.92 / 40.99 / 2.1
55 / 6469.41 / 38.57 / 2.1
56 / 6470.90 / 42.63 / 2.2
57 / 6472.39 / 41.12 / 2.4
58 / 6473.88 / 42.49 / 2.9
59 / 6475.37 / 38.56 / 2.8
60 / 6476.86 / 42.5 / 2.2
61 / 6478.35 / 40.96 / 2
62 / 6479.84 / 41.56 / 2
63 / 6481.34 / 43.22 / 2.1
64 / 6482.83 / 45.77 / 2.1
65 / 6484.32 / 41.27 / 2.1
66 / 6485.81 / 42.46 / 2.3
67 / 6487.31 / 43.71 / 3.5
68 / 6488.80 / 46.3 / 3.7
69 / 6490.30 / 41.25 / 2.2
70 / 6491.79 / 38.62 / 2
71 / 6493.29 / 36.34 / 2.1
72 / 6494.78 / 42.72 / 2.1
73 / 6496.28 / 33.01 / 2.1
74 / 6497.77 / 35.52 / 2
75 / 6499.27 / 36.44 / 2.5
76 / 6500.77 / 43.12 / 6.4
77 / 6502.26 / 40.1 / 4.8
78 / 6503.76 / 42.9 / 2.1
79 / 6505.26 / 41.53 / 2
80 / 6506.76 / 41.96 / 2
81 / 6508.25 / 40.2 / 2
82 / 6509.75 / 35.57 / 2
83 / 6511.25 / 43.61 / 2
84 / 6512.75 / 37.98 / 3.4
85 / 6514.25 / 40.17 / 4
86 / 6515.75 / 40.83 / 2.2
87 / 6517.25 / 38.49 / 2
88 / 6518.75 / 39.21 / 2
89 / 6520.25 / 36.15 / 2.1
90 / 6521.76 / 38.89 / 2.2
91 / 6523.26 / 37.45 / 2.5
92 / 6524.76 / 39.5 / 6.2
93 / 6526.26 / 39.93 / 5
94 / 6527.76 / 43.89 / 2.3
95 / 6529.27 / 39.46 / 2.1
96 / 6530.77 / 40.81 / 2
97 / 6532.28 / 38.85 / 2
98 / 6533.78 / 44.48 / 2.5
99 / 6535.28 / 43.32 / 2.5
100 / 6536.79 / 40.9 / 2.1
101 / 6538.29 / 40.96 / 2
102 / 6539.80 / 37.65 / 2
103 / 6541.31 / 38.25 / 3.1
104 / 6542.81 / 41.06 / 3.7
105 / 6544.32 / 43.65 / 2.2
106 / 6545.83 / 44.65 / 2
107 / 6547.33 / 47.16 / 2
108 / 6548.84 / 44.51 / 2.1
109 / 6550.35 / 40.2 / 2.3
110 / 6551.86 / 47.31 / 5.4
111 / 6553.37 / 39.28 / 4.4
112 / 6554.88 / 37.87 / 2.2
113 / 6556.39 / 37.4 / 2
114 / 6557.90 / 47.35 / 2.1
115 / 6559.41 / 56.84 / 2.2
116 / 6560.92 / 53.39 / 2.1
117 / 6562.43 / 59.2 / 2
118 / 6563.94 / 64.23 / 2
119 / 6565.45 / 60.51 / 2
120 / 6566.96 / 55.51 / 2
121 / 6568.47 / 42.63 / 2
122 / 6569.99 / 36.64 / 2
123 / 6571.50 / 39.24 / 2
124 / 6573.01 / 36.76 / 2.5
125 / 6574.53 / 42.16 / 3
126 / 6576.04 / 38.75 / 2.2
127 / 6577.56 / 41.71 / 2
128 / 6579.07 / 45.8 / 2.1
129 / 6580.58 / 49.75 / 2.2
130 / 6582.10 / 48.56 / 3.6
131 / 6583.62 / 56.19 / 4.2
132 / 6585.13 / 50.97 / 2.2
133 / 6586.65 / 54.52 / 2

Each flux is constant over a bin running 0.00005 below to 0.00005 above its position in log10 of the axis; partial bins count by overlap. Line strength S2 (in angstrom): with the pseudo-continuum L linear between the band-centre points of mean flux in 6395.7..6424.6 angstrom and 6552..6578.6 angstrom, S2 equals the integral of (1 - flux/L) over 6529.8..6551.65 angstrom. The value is 1.7 angstrom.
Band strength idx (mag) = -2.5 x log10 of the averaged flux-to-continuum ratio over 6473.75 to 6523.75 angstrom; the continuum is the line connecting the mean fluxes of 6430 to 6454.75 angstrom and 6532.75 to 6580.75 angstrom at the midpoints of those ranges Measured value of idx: 0.057 mag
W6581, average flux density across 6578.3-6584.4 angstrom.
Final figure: 50.1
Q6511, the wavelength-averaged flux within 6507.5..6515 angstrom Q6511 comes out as 39.5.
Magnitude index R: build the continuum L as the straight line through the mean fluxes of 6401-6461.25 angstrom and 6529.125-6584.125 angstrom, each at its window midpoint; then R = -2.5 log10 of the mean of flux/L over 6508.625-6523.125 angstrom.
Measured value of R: 0.12 mag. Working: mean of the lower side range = 40.6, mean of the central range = 38.9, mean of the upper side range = 45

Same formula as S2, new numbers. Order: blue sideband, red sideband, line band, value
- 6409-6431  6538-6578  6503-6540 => 3.2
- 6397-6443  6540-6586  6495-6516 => 2.1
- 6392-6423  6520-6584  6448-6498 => 2.3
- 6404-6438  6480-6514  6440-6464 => 0.8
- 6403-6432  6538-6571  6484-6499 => 1.3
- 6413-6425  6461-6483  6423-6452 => 0.4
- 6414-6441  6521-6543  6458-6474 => 0.4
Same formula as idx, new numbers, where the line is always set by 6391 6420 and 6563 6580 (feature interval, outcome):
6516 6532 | 0.13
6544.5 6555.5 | 0.05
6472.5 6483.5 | 0.02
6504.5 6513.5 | 0.10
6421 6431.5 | -0.01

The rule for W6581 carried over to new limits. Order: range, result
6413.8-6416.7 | 41.2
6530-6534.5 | 41.4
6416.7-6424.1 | 41.6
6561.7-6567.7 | 59.9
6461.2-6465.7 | 38.4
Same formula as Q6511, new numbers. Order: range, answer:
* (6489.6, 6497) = 38.4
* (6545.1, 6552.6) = 44.8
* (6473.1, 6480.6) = 41.2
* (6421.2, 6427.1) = 42.2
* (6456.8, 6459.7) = 36.5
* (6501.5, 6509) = 41.4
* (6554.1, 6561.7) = 46.6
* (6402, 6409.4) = 41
